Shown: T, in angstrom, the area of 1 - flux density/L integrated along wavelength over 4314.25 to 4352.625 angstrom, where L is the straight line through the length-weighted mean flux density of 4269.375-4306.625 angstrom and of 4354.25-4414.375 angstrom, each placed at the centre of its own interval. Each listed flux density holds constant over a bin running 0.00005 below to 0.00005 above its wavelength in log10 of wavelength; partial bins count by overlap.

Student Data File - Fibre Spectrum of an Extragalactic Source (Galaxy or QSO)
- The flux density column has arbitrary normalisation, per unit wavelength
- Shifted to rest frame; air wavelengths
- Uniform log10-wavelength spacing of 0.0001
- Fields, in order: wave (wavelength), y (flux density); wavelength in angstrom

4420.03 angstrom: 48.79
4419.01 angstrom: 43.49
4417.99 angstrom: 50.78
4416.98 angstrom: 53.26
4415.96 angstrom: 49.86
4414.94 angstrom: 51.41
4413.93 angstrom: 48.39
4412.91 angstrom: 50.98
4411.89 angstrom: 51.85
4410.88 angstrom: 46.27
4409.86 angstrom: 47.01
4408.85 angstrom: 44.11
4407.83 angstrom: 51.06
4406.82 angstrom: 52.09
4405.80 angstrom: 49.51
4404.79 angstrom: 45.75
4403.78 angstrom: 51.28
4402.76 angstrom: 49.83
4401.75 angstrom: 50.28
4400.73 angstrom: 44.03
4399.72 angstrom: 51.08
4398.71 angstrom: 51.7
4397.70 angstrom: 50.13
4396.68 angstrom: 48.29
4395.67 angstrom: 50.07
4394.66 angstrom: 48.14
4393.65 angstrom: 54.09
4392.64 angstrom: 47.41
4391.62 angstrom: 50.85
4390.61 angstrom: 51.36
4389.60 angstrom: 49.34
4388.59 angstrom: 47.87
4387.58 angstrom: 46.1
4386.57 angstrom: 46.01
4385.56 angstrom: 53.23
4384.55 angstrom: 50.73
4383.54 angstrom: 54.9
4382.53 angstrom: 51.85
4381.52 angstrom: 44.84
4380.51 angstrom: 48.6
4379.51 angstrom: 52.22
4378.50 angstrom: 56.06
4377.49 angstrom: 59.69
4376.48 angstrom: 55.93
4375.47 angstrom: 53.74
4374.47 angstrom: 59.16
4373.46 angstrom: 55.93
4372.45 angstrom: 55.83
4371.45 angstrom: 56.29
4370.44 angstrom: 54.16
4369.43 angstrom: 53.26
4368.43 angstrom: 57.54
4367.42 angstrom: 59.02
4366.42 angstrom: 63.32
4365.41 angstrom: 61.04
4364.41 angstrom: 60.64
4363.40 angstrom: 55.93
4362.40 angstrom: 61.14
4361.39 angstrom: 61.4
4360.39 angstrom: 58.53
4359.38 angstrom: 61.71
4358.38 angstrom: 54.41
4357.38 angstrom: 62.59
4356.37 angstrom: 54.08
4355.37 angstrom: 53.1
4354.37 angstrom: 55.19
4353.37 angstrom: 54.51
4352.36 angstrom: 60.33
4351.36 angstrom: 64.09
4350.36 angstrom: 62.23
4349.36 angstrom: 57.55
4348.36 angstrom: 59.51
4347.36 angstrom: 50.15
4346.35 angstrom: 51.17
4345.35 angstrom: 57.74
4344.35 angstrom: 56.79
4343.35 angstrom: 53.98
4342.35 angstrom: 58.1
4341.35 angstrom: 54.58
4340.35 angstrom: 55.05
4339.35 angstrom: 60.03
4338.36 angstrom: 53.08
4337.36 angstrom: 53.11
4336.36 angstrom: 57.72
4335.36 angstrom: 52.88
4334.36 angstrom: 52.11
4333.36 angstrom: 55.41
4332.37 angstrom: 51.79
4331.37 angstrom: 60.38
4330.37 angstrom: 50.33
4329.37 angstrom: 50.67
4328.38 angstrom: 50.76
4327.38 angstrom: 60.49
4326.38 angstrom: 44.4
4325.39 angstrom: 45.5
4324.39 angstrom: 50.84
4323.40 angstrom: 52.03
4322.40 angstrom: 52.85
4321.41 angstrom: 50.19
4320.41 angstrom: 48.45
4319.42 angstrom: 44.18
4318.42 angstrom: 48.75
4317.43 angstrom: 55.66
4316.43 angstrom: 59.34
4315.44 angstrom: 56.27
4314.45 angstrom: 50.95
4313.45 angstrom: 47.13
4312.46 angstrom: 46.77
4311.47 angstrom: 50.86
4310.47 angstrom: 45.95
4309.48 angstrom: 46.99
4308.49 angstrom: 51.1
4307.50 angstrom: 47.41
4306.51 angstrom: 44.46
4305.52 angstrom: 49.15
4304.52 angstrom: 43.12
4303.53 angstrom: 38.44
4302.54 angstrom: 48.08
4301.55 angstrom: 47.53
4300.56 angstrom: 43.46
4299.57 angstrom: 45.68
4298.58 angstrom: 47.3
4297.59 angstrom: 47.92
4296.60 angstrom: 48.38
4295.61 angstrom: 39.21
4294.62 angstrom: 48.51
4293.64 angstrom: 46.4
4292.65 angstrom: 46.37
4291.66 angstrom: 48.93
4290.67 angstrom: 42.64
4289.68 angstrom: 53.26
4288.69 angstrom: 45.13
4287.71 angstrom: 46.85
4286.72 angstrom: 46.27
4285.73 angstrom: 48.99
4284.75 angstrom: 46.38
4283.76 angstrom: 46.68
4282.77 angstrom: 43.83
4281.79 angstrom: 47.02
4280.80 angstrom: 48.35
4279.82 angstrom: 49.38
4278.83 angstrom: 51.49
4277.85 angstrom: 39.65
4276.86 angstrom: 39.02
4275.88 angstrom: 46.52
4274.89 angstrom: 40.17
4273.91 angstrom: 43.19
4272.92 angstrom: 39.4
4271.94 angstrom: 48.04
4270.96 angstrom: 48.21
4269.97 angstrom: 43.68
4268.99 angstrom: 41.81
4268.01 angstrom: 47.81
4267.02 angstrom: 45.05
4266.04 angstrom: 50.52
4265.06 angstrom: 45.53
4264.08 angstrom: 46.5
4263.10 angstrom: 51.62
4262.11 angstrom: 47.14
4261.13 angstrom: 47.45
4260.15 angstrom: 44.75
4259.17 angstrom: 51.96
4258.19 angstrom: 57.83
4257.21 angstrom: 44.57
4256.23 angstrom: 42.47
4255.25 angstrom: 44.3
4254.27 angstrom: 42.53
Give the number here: -3.9 angstrom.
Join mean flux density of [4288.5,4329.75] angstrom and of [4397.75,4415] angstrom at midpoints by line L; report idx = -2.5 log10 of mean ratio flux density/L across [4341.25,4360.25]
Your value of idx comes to -0.170 mag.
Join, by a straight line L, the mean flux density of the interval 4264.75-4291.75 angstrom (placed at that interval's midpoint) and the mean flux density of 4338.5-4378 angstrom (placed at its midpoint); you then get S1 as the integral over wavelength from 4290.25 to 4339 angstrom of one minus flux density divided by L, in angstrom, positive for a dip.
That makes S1 1.6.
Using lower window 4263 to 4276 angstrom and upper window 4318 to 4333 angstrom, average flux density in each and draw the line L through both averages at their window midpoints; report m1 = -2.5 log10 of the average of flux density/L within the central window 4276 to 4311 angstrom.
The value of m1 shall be 0.033 mag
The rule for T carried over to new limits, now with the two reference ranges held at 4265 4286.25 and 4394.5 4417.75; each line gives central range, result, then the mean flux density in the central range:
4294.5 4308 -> 0.2 angstrom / 45.5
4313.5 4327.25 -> -1.2 angstrom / 50.9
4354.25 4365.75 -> -2.5 angstrom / 58.4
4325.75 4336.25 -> -1.3 angstrom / 53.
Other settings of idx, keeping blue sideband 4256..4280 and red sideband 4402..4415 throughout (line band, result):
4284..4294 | -0.012 mag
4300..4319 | -0.032 mag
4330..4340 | -0.153 mag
